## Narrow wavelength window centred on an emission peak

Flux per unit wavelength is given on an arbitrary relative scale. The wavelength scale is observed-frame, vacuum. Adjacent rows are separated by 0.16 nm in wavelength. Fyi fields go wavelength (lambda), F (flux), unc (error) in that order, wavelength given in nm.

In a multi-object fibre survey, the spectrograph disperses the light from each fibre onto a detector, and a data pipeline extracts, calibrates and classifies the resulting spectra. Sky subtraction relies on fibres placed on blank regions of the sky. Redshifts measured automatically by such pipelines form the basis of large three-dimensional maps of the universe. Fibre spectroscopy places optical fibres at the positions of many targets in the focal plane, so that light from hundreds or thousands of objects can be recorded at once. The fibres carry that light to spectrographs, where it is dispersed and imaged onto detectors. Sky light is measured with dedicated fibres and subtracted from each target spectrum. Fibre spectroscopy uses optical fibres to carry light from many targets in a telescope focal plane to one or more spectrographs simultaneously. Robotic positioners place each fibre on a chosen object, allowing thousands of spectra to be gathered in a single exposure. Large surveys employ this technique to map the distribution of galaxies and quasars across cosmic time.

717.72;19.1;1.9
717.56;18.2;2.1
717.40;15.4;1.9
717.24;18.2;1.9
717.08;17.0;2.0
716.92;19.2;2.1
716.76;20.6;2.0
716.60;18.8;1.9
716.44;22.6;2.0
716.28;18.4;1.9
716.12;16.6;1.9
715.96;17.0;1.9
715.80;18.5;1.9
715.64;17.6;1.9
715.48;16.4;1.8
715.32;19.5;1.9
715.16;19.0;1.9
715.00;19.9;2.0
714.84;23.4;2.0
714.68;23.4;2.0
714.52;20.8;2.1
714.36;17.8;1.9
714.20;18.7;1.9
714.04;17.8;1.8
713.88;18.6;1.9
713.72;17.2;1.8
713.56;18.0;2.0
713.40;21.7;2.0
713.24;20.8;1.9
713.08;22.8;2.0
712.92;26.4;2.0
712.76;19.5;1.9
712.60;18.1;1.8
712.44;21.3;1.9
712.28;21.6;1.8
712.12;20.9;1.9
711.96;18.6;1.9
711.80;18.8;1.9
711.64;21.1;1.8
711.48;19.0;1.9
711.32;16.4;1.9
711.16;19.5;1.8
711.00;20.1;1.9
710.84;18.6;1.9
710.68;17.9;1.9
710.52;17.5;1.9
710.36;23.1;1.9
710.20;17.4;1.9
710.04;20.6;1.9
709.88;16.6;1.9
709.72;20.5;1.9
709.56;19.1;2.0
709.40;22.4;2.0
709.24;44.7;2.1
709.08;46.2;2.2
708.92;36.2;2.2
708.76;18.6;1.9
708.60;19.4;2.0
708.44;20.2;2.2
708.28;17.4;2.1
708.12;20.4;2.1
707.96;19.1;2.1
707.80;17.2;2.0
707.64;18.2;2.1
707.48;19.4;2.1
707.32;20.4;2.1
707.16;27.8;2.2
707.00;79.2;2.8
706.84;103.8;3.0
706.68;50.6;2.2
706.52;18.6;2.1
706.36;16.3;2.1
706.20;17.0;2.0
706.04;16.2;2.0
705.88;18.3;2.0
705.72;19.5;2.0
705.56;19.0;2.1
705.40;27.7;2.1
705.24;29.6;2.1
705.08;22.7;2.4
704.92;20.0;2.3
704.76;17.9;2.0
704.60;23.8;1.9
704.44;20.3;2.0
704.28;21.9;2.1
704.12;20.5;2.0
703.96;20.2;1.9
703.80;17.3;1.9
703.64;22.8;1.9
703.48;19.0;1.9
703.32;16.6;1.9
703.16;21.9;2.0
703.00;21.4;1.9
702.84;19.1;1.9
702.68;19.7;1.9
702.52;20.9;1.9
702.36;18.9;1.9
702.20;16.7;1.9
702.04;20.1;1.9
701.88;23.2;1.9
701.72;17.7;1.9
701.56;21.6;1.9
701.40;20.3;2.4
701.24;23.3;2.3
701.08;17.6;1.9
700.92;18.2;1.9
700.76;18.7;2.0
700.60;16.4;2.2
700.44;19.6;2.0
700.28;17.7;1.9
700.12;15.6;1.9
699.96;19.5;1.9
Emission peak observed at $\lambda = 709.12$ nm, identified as [N II] 6583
